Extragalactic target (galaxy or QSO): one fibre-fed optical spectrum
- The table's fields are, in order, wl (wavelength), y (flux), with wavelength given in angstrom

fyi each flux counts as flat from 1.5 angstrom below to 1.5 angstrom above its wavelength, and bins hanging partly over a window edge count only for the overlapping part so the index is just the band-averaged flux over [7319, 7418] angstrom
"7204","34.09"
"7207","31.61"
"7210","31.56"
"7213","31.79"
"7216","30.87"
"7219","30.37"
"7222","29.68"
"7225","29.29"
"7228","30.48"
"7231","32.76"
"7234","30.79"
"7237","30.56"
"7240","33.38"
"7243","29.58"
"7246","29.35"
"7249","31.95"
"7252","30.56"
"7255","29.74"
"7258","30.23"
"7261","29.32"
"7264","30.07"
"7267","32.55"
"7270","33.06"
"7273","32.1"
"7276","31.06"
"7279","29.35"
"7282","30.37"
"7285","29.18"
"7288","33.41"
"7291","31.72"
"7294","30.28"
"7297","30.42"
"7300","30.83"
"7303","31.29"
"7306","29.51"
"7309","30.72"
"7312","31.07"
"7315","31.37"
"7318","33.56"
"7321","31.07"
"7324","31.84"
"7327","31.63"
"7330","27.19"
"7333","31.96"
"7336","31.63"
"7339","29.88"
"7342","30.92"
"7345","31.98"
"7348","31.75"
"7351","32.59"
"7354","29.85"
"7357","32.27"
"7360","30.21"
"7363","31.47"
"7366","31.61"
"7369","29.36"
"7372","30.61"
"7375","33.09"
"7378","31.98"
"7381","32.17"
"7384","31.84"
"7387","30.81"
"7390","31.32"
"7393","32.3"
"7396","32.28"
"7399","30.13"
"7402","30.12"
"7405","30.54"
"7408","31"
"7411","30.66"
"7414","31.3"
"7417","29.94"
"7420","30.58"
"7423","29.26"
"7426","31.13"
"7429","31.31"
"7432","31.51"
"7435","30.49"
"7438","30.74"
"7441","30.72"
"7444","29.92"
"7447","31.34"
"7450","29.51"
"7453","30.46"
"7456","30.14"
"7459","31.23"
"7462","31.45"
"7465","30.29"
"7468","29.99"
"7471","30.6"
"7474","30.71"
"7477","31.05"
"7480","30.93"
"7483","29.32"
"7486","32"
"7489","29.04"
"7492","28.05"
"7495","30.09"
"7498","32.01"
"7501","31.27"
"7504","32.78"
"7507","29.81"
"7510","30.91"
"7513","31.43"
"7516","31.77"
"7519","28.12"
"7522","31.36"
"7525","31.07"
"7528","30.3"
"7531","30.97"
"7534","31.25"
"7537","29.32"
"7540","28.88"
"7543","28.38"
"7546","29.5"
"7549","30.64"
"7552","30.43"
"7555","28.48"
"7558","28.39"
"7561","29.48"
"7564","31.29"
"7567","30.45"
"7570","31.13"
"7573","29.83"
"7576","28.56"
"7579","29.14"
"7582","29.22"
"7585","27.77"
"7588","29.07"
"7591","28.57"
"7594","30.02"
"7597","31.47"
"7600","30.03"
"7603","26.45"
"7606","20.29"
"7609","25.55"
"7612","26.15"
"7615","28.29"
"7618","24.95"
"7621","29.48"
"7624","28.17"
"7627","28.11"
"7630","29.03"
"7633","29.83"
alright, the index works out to 31.1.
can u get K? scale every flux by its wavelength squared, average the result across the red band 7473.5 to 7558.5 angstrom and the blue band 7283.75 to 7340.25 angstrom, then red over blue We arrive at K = 1.03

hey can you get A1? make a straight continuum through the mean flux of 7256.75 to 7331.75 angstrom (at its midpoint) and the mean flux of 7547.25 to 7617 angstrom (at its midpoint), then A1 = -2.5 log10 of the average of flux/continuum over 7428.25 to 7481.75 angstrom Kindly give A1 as -0.035 mag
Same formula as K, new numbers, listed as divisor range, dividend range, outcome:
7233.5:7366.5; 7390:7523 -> 1.03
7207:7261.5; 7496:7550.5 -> 1.07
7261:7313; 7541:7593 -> 1.03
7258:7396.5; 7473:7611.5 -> 1.01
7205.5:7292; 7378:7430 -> 1.05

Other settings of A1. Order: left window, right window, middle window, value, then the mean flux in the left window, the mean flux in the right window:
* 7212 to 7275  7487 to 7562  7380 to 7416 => -0.02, 30.9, 30.2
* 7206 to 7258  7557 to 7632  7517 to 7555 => -0.04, 30.8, 28.4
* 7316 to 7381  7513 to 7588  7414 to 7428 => 0.01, 31.3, 29.8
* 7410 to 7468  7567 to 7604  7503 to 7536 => -0.03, 30.6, 29.4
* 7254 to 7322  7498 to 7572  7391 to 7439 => -0.01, 31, 30.3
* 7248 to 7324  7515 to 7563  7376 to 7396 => -0.04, 31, 29.9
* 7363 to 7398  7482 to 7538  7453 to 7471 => 0.01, 31.6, 30.6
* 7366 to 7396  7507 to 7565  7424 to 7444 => 0.01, 31.5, 30.1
